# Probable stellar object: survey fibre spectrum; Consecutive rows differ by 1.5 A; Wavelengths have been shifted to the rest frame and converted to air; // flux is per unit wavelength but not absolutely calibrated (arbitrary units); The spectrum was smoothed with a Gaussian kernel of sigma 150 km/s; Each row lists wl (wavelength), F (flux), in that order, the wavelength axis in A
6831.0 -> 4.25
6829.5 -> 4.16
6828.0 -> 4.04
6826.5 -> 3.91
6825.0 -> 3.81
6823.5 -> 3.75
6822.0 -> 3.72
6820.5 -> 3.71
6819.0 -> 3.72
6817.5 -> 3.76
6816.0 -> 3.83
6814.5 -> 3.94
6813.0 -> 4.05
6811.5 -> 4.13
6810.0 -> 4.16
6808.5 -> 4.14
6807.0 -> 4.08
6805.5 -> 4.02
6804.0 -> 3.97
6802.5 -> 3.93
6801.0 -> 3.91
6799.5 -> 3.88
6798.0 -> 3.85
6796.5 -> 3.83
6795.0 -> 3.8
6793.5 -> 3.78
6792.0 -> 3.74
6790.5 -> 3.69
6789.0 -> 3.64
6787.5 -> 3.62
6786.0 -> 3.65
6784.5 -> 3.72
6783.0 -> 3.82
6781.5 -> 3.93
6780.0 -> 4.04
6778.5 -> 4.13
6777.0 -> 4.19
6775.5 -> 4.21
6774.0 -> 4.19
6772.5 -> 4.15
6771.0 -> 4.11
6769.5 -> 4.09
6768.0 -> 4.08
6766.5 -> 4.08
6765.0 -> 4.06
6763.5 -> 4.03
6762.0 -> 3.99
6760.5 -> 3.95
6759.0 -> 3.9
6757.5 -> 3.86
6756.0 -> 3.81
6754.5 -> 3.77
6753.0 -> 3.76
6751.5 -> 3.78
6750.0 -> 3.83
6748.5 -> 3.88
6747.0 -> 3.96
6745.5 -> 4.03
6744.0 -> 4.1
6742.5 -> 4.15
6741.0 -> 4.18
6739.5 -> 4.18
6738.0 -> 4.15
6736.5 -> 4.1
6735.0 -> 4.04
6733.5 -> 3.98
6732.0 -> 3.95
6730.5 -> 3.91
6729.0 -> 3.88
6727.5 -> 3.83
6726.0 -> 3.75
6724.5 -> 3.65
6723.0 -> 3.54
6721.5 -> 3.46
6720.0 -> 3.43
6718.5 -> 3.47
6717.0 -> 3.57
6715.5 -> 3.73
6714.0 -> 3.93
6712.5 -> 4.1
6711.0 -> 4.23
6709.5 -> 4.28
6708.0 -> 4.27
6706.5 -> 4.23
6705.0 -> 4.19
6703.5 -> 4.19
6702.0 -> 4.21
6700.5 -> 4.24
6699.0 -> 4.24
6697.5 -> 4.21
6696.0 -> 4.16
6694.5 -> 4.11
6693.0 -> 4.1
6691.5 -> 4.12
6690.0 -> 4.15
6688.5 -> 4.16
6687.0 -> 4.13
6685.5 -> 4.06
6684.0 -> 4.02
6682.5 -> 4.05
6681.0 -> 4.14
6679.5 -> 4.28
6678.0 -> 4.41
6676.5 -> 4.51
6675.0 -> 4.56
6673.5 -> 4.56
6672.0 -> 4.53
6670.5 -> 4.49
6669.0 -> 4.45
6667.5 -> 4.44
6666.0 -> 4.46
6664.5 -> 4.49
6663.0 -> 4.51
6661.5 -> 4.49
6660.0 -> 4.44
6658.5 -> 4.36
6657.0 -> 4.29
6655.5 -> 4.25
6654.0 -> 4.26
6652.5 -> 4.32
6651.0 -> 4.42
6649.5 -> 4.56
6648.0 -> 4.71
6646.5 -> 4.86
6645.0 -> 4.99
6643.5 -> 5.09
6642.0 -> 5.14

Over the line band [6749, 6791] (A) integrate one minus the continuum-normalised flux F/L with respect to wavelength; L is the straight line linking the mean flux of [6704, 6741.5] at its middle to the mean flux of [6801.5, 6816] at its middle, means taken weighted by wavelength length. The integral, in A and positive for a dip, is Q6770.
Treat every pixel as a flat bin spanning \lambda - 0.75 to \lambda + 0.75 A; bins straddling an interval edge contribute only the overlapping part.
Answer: 0.5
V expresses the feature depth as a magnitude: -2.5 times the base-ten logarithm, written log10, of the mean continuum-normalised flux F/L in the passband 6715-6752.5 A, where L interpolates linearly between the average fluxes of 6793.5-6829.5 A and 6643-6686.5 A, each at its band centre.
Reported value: 0.09 mag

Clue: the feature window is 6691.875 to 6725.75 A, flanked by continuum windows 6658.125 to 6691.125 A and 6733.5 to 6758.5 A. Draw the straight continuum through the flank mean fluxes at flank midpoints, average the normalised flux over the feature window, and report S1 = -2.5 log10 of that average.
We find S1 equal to 0.05 mag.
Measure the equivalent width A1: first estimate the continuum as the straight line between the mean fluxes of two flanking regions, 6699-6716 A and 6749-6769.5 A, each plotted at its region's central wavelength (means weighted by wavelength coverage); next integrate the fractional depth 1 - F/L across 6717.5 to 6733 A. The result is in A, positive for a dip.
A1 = 1.5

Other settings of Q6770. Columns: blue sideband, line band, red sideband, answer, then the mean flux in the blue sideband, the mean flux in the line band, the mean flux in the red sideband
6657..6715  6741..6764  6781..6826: 0.62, 4.27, 3.93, 3.85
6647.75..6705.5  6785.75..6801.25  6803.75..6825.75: 0.84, 4.31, 3.76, 3.92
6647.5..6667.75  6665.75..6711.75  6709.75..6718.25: -1.37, 4.42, 4.26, 3.91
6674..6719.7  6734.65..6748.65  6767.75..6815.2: -0.14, 4.13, 4.09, 3.95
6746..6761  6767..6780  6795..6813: -0.77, 3.85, 4.14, 3.99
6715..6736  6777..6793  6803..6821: 0.30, 3.73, 3.82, 3.96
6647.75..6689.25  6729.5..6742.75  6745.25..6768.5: -0.14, 4.37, 4.06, 3.92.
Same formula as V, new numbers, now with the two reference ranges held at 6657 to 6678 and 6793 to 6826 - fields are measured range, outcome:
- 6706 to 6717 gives 0.06 mag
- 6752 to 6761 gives 0.08 mag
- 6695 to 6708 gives 0.03 mag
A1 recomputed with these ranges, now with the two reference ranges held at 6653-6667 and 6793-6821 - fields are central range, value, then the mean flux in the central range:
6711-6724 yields 1.62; 3.69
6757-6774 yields 0.08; 4.04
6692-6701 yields 0.22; 4.17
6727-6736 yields 0.49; 3.94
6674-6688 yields 0.27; 4.24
